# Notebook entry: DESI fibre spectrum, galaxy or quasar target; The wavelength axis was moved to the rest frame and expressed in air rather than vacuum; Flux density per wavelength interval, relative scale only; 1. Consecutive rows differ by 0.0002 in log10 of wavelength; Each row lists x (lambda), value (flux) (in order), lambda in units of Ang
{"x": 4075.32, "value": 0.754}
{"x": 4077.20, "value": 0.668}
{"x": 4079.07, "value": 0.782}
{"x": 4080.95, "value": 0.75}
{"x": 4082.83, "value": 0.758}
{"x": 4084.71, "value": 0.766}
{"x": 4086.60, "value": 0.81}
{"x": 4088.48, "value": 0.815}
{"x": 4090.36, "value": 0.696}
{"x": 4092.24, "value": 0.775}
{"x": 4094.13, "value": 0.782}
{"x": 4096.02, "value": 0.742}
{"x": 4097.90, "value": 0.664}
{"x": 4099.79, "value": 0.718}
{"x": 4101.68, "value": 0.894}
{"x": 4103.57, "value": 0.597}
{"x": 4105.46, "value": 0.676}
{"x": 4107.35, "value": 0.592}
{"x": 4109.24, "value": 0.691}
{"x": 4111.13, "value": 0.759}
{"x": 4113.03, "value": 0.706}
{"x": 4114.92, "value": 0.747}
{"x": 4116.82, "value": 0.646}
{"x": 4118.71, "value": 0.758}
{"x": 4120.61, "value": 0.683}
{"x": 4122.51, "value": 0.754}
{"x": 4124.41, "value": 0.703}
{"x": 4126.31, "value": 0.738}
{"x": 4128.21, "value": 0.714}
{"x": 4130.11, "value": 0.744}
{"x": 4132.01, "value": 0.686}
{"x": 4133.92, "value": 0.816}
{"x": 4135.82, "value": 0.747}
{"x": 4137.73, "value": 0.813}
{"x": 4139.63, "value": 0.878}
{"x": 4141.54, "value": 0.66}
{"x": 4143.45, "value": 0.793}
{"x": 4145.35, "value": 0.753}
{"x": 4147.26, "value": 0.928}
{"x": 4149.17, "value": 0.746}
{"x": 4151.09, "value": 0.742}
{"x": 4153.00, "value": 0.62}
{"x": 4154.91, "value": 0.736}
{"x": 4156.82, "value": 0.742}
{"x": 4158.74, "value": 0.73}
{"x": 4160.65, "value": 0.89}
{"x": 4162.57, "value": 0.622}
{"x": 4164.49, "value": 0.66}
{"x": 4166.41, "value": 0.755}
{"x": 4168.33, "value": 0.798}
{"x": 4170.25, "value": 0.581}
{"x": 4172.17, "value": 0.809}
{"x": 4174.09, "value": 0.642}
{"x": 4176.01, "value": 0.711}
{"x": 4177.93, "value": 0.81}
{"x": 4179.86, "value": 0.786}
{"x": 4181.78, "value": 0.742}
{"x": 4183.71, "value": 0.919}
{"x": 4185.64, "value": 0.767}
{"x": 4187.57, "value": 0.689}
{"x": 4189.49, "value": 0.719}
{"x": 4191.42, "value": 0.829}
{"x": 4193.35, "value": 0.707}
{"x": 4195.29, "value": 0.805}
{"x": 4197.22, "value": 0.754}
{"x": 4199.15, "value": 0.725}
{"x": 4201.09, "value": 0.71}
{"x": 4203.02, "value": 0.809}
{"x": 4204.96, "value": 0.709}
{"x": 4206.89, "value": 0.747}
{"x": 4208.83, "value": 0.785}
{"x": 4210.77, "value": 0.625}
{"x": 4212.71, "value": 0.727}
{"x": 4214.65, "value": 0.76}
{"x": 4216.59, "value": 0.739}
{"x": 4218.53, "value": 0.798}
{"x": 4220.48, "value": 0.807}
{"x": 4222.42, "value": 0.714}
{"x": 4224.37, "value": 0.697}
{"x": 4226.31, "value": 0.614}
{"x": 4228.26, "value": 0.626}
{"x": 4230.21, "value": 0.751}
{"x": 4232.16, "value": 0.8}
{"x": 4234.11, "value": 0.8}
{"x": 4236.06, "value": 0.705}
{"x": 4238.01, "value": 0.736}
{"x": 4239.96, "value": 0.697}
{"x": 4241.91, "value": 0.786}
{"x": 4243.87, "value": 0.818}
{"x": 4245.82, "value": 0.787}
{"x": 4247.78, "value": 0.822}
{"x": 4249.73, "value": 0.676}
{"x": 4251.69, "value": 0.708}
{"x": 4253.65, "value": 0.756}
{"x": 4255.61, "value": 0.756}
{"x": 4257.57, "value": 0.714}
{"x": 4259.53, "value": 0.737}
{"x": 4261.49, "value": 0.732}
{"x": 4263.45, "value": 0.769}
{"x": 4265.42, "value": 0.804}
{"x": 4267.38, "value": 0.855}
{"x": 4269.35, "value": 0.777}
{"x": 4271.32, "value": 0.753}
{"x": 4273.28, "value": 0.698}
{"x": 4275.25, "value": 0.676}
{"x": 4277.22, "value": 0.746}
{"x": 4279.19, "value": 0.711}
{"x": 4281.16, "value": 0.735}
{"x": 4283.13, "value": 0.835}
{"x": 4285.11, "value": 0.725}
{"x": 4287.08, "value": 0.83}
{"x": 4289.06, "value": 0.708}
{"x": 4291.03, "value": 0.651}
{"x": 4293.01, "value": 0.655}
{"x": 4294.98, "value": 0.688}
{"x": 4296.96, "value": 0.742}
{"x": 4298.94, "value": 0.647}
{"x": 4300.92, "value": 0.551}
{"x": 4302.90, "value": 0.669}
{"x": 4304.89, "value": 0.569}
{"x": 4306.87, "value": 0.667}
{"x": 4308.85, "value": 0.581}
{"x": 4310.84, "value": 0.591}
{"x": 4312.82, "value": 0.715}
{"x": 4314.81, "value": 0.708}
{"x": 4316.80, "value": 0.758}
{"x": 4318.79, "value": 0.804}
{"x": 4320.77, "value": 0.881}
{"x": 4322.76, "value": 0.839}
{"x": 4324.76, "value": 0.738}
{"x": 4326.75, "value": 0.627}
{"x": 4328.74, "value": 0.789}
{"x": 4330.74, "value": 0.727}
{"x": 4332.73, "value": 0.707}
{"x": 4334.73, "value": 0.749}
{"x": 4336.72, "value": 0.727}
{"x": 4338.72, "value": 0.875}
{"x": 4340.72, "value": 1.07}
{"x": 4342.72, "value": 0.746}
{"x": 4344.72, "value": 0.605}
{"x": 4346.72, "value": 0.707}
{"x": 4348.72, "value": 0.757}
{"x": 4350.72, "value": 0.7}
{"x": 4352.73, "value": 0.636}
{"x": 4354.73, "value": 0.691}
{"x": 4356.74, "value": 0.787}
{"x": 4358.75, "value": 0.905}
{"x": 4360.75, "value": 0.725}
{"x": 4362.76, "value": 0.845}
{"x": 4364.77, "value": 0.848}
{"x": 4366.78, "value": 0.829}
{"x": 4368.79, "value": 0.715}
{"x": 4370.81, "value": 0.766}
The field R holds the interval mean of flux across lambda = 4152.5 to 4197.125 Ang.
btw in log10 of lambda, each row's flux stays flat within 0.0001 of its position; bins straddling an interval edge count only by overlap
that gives 0.744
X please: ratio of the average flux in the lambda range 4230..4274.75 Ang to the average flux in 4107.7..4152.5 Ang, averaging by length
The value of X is 1.02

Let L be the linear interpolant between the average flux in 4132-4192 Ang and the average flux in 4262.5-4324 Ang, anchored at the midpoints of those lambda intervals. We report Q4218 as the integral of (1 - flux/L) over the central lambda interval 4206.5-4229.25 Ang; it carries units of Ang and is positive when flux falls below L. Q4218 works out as 0.6 Ang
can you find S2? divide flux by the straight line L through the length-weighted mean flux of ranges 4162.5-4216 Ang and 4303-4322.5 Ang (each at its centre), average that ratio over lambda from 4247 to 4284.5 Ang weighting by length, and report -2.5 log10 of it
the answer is -0.05 mag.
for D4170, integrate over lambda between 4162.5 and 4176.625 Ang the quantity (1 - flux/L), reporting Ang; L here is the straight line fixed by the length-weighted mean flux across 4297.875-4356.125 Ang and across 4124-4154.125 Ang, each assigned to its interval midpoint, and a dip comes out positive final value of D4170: 0.9 Ang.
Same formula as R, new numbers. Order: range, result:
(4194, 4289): 0.746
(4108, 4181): 0.739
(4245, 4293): 0.746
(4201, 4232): 0.728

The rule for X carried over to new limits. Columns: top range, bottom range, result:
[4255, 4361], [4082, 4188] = 0.99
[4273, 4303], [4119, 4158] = 0.94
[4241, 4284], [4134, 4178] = 1.01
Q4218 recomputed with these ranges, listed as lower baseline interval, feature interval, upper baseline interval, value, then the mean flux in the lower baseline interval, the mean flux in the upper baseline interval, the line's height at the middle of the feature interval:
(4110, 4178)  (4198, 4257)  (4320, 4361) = 0.7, 0.738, 0.761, 0.748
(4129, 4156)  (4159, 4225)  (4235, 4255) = 0.9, 0.761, 0.75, 0.756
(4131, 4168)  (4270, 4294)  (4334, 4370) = 1.2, 0.754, 0.773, 0.767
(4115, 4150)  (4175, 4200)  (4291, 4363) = -0.7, 0.753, 0.725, 0.745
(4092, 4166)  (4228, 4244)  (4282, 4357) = -0.5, 0.734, 0.722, 0.727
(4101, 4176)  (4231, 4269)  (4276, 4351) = -1.8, 0.731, 0.725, 0.727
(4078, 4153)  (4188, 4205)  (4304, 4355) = -0.3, 0.742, 0.73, 0.738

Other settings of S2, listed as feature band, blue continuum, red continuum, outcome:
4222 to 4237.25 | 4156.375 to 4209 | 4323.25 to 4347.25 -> 0.06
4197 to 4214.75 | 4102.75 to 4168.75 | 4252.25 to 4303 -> 0.00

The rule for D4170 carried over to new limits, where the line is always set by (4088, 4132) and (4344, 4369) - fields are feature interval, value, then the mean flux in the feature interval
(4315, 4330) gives -0.5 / 0.772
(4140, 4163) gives -0.9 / 0.753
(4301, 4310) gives 1.6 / 0.613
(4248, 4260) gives 0.1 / 0.73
